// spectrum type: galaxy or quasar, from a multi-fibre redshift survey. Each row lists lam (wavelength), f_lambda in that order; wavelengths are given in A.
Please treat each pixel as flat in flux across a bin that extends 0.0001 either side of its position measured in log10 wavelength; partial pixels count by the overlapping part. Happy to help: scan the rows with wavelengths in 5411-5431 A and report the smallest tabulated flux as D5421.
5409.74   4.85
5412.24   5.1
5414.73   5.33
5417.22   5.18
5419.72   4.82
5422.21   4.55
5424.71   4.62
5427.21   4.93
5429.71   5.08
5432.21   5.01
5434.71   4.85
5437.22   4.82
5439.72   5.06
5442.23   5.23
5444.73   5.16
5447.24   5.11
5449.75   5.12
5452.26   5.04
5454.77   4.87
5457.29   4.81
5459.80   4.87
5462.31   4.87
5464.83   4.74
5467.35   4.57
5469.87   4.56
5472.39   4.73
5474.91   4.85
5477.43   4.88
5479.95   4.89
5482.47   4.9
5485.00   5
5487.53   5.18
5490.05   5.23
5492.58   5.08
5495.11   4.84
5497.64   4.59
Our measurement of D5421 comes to 4.55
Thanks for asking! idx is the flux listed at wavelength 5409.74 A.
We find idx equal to 4.85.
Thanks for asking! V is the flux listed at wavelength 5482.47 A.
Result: 4.9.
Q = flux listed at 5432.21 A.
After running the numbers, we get 5.01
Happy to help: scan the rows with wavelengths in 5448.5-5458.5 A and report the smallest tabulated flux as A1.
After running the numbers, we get 4.81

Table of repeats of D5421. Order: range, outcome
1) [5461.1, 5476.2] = 4.56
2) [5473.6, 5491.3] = 4.85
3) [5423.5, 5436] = 4.62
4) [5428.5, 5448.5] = 4.82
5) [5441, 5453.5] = 5.04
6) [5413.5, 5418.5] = 5.18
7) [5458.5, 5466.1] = 4.74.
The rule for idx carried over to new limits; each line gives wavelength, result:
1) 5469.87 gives 4.56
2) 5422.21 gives 4.55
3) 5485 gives 5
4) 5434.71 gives 4.85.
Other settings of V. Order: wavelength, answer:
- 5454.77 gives 4.87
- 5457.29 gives 4.81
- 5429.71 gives 5.08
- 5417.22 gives 5.18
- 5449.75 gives 5.12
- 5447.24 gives 5.11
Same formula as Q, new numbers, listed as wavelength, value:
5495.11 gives 4.84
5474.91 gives 4.85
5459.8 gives 4.87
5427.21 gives 4.93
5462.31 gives 4.87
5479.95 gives 4.89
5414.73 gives 5.33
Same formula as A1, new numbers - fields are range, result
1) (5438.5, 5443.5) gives 5.06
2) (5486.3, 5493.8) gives 5.08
